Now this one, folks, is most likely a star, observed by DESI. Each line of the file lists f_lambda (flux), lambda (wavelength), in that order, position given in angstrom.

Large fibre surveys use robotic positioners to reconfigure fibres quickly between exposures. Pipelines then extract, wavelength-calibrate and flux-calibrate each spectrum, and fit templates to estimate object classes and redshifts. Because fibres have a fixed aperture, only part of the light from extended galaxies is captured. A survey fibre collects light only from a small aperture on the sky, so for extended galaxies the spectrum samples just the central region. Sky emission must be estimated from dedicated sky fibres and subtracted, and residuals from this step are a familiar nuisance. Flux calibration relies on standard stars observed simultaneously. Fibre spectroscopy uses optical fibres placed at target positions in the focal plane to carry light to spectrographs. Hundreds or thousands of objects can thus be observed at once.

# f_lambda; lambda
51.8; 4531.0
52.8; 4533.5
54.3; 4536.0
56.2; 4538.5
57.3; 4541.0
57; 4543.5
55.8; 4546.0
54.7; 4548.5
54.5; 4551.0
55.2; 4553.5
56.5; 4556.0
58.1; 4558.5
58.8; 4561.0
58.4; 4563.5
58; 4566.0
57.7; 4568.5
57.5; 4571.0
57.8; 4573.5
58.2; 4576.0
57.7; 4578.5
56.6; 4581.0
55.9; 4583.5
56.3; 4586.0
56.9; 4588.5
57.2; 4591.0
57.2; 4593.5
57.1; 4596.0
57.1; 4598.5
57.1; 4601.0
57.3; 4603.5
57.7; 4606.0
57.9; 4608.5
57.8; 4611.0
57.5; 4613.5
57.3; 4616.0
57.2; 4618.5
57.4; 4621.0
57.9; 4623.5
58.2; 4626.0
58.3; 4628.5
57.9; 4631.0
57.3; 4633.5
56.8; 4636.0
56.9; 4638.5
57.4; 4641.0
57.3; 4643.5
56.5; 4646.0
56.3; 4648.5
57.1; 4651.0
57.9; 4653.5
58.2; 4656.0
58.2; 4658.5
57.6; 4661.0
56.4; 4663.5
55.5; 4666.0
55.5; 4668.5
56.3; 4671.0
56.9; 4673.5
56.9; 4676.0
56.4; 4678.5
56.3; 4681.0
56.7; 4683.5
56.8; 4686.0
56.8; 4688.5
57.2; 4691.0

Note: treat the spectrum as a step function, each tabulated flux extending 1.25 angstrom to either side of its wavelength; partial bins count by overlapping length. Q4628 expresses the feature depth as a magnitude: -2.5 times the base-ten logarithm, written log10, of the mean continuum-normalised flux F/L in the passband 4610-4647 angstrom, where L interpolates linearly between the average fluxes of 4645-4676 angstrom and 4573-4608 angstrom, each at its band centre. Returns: -0.01 mag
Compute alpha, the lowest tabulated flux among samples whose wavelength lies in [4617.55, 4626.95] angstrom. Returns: 57.2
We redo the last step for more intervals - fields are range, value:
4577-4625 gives 55.9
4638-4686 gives 55.5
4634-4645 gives 56.8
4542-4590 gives 54.5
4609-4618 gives 57.3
